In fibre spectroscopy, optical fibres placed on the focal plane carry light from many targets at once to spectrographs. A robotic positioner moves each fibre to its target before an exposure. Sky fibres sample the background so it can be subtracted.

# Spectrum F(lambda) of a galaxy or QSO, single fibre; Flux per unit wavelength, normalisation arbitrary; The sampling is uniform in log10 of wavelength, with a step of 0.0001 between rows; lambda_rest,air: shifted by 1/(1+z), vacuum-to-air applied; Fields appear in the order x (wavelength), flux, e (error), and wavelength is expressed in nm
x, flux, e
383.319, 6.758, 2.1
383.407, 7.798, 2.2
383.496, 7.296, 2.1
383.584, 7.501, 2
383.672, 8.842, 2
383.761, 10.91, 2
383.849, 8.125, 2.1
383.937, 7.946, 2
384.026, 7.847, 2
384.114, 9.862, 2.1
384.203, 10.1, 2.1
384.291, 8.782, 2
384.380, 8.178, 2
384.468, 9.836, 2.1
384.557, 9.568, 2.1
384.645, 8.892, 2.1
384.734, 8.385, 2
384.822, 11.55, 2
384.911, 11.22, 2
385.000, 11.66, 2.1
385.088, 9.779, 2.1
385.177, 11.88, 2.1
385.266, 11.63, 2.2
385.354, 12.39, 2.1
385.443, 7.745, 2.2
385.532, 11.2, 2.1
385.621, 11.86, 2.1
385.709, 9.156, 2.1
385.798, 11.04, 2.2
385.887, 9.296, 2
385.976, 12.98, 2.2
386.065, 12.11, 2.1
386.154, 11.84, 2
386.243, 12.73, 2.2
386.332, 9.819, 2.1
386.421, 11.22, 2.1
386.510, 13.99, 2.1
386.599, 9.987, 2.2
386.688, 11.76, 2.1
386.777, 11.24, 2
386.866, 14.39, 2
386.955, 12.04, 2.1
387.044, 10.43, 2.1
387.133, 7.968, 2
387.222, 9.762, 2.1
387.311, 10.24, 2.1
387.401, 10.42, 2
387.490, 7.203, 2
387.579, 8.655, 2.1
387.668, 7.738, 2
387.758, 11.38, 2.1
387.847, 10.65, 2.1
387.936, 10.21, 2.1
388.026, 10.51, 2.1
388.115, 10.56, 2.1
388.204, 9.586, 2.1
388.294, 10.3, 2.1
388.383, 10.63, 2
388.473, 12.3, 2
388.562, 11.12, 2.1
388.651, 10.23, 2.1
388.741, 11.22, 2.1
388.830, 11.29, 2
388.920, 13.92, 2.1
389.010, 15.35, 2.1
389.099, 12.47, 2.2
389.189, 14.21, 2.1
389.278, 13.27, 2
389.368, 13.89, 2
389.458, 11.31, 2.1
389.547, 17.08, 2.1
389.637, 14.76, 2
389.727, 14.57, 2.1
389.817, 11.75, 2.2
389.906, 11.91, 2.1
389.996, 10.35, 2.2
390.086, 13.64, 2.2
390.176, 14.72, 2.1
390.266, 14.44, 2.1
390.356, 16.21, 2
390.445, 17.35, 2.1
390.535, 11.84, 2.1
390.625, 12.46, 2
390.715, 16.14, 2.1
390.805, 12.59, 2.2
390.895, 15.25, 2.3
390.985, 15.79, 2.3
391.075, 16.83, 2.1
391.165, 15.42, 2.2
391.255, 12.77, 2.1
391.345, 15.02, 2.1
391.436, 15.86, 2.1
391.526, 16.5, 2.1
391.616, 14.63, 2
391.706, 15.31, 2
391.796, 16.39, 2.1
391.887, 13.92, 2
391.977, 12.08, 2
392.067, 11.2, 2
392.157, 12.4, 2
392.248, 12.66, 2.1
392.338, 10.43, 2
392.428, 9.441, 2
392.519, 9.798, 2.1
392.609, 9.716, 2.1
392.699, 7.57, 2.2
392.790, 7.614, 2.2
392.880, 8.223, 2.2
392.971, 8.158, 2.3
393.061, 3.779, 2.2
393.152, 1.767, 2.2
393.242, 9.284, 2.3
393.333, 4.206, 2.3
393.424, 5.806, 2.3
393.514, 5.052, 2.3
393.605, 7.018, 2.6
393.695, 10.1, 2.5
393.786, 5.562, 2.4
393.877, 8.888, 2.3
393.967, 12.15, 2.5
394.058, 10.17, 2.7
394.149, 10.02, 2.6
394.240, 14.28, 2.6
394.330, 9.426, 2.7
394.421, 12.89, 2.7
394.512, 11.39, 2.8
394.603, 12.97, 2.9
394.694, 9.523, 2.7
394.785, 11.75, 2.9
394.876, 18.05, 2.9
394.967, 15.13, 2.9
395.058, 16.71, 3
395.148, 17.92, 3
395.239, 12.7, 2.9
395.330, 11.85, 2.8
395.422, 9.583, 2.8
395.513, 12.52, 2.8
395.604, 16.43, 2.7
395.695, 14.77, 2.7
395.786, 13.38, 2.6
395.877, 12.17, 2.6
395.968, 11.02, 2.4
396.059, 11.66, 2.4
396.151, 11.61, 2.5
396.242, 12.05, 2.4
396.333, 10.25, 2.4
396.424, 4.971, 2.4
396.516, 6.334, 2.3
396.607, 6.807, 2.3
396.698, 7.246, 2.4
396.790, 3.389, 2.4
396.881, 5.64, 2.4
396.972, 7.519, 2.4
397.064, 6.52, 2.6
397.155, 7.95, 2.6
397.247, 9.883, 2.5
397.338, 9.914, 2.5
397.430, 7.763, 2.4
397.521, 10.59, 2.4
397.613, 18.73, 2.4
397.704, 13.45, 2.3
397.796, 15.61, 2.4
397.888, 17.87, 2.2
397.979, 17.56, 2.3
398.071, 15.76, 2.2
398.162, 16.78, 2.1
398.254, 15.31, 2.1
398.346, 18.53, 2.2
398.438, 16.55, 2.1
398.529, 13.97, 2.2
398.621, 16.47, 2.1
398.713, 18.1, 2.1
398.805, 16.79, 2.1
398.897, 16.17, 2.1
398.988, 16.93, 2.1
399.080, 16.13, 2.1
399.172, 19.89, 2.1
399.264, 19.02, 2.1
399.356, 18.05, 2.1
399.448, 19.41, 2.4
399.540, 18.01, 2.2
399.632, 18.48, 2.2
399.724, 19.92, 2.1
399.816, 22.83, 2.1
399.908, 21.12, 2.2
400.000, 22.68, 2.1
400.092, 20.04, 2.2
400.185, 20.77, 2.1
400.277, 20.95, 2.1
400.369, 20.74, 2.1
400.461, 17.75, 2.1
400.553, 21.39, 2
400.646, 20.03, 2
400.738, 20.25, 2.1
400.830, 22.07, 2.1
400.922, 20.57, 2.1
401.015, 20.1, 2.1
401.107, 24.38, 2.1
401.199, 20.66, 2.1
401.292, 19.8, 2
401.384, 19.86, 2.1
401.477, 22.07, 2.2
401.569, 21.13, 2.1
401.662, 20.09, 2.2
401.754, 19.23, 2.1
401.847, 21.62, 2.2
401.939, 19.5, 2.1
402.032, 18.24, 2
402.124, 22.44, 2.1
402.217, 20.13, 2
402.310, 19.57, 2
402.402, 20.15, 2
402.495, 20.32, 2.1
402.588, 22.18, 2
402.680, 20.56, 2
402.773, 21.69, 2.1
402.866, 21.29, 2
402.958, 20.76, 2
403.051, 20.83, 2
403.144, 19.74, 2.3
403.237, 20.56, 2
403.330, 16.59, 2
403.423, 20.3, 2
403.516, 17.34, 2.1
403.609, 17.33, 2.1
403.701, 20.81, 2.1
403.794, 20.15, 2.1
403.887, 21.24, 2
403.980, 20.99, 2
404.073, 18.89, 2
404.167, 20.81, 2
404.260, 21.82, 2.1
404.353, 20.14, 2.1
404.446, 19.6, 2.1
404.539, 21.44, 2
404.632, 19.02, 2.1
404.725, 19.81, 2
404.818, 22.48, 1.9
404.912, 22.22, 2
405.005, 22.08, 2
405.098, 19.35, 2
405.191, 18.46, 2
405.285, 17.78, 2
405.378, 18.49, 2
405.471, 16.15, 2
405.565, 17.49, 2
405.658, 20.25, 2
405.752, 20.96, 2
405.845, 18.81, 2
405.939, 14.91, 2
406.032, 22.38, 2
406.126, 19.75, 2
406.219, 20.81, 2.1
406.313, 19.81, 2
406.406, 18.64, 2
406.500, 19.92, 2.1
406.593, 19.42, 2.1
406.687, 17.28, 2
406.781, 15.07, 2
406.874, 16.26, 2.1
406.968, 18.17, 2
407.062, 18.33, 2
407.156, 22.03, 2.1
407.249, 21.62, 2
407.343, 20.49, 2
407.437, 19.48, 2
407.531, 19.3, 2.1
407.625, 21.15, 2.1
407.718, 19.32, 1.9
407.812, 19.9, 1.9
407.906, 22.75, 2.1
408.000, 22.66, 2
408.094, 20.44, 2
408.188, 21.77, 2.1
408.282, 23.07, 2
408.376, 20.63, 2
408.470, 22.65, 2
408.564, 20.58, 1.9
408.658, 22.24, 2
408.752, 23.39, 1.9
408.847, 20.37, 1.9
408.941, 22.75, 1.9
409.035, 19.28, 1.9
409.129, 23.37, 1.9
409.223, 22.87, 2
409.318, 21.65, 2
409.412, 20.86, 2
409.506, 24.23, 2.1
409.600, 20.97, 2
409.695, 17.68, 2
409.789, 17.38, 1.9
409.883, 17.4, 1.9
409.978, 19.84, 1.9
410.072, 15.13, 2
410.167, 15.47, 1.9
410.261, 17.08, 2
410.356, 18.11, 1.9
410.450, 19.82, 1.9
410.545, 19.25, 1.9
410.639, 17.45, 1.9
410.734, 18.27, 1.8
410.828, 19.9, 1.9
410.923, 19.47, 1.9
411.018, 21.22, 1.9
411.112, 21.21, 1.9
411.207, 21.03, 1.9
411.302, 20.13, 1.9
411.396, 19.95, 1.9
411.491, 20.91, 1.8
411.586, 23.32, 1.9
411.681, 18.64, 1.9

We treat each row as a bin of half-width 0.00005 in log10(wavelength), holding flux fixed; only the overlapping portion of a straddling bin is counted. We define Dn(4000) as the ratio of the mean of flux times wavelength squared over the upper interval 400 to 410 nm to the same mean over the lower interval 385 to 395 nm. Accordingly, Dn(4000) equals 1.90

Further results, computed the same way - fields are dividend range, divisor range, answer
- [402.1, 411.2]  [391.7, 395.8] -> 1.97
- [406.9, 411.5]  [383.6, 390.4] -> 2.03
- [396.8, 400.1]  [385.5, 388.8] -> 1.53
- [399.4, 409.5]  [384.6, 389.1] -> 2.04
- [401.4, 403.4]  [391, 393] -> 1.73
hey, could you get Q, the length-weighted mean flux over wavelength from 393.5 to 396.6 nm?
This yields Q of 11.5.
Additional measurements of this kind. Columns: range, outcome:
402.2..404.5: 20.2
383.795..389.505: 10.8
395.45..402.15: 16.1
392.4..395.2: 9.83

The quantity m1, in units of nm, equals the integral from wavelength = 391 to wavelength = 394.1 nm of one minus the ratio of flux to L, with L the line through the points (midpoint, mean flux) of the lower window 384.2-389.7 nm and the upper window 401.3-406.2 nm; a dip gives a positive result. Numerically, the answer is 0.76 nm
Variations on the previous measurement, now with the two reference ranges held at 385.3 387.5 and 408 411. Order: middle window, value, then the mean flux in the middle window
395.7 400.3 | 0.40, 14.4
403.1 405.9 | -0.24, 19.7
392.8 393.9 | 0.58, 6.47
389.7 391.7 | -0.27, 14.4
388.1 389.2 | 0.01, 11.7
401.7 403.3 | -0.29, 20.5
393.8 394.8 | 0.22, 11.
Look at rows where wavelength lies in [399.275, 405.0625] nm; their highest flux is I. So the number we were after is 24.38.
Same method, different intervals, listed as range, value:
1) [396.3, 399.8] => 19.92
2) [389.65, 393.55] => 17.35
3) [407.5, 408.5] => 23.07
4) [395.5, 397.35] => 16.43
